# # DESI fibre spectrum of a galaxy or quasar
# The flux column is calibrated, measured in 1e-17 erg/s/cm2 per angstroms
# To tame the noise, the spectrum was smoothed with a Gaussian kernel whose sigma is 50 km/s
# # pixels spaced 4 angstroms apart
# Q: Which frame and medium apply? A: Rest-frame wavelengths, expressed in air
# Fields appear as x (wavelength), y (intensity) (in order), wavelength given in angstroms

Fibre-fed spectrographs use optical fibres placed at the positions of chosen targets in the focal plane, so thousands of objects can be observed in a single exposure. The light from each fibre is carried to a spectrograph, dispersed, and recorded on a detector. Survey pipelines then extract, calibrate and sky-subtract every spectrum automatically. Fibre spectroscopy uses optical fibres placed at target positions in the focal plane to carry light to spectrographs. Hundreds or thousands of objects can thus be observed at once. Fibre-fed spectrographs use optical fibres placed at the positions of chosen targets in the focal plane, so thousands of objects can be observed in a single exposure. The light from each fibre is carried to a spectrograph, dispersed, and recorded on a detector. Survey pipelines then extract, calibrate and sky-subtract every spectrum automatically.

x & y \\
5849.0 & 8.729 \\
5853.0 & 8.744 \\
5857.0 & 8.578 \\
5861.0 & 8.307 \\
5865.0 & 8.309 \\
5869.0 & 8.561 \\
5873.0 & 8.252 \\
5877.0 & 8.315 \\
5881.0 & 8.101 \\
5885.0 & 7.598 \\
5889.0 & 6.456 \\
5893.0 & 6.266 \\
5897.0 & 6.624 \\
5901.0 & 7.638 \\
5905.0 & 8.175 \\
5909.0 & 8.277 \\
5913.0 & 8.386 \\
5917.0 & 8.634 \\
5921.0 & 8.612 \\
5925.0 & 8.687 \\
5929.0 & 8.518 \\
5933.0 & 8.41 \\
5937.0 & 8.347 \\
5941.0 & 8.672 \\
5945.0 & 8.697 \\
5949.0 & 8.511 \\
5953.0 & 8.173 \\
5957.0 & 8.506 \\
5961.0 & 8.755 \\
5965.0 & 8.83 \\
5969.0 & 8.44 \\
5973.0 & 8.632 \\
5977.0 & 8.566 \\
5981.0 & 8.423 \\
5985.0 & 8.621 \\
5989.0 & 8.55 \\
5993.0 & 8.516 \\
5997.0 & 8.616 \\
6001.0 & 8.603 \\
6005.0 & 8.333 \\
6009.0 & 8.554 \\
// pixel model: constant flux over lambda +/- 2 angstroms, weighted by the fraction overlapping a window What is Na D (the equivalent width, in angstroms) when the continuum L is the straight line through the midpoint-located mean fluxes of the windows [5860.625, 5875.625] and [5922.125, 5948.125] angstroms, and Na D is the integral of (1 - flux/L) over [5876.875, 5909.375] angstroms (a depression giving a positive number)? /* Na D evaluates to 4.0 angstroms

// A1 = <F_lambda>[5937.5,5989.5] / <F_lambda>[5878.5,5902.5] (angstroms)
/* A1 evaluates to 1.20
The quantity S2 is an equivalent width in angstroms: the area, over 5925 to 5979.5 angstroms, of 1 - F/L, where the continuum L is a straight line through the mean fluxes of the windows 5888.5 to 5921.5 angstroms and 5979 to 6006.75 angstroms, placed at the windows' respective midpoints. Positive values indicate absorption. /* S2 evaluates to -2.8 angstroms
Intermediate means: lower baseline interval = 7.69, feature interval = 8.55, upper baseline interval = 8.52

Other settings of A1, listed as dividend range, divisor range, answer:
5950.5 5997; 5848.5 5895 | 1.07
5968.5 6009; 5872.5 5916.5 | 1.11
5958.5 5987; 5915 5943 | 1.01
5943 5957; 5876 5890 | 1.11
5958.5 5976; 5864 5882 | 1.04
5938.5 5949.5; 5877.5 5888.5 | 1.12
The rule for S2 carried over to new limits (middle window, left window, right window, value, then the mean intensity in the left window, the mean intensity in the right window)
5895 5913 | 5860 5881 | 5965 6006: 1.4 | 8.33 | 8.55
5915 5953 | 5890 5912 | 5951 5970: -2.4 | 7.4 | 8.55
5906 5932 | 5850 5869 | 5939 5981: 0.1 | 8.51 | 8.57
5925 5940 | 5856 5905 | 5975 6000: -0.6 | 7.75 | 8.55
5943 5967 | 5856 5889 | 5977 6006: -0.5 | 8.13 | 8.53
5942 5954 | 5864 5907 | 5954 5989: -0.3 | 7.65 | 8.58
